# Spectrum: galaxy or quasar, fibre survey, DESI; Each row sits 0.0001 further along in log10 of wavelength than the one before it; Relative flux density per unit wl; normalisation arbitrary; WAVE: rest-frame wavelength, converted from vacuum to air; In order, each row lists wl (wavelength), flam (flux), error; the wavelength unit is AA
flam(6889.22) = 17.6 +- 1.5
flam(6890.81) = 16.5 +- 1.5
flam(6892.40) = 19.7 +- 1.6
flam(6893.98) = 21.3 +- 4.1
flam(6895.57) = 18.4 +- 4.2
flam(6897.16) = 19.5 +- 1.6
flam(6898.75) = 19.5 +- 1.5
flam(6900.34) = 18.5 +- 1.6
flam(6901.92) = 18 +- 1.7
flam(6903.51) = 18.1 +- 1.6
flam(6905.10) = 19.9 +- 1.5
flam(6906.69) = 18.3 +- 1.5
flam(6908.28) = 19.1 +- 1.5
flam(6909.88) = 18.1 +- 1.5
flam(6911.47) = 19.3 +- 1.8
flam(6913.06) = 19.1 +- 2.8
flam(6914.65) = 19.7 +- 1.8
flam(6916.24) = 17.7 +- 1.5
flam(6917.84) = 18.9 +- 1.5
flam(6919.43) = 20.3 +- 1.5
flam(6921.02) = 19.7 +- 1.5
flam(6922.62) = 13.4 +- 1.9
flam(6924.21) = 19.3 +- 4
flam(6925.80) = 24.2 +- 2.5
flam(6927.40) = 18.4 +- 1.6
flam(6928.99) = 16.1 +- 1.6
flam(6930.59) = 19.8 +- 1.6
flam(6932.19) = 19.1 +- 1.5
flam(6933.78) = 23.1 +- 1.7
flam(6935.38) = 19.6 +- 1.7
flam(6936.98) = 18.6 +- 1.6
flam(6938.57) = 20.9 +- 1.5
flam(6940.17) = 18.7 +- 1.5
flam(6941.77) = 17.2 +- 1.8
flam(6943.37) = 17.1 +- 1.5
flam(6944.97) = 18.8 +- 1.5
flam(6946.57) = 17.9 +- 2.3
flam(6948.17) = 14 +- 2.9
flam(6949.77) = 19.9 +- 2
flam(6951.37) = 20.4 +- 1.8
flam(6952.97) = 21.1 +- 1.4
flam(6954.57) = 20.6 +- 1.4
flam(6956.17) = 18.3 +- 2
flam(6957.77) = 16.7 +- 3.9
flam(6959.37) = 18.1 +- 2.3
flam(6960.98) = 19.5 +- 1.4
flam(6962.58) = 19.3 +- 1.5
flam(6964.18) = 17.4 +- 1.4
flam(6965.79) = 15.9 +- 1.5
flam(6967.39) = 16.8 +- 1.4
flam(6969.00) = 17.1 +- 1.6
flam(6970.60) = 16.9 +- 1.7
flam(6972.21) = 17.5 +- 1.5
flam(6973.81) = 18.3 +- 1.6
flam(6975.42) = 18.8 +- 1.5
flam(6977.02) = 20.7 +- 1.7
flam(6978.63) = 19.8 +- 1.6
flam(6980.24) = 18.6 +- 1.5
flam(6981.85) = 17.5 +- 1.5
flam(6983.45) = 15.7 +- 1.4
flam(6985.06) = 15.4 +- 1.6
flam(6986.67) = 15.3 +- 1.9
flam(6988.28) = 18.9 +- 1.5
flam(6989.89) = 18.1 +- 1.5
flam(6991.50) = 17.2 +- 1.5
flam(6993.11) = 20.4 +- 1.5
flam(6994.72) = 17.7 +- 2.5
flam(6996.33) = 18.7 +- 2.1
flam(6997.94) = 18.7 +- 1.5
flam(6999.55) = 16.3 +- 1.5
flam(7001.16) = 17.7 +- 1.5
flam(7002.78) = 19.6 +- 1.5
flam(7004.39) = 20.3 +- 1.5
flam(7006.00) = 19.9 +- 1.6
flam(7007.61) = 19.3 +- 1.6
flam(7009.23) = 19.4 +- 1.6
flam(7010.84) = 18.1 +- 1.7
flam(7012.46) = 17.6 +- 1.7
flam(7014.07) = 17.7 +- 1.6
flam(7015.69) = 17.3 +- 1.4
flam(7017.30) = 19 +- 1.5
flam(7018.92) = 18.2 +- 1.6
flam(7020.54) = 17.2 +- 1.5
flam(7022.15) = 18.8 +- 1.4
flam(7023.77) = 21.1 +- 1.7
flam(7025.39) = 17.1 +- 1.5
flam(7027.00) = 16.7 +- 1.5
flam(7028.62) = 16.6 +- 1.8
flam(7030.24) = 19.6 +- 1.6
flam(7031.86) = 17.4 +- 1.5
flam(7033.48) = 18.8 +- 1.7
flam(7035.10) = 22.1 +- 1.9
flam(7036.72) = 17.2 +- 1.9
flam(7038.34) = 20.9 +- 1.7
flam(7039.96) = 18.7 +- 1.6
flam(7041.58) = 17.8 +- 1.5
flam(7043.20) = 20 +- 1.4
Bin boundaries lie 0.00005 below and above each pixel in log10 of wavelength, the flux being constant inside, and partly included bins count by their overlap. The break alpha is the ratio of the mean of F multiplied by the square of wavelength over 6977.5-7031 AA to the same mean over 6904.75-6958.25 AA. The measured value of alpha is 0.98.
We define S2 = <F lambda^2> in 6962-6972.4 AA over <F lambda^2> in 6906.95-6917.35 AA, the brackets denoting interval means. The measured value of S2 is 0.93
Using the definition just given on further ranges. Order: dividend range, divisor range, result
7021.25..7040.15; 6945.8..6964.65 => 1.03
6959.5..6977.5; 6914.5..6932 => 0.97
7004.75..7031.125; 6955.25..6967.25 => 1.05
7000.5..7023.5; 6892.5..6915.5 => 1.01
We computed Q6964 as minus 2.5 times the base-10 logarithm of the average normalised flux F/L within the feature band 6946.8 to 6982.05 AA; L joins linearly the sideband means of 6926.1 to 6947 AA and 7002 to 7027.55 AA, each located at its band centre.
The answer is 0.031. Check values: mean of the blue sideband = 19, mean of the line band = 18.3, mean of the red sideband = 18.6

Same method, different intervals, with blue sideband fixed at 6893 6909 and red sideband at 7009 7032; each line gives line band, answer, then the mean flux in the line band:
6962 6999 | 0.036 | 17.8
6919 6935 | -0.026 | 19.3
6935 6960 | 0.005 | 18.6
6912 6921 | -0.014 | 19.2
